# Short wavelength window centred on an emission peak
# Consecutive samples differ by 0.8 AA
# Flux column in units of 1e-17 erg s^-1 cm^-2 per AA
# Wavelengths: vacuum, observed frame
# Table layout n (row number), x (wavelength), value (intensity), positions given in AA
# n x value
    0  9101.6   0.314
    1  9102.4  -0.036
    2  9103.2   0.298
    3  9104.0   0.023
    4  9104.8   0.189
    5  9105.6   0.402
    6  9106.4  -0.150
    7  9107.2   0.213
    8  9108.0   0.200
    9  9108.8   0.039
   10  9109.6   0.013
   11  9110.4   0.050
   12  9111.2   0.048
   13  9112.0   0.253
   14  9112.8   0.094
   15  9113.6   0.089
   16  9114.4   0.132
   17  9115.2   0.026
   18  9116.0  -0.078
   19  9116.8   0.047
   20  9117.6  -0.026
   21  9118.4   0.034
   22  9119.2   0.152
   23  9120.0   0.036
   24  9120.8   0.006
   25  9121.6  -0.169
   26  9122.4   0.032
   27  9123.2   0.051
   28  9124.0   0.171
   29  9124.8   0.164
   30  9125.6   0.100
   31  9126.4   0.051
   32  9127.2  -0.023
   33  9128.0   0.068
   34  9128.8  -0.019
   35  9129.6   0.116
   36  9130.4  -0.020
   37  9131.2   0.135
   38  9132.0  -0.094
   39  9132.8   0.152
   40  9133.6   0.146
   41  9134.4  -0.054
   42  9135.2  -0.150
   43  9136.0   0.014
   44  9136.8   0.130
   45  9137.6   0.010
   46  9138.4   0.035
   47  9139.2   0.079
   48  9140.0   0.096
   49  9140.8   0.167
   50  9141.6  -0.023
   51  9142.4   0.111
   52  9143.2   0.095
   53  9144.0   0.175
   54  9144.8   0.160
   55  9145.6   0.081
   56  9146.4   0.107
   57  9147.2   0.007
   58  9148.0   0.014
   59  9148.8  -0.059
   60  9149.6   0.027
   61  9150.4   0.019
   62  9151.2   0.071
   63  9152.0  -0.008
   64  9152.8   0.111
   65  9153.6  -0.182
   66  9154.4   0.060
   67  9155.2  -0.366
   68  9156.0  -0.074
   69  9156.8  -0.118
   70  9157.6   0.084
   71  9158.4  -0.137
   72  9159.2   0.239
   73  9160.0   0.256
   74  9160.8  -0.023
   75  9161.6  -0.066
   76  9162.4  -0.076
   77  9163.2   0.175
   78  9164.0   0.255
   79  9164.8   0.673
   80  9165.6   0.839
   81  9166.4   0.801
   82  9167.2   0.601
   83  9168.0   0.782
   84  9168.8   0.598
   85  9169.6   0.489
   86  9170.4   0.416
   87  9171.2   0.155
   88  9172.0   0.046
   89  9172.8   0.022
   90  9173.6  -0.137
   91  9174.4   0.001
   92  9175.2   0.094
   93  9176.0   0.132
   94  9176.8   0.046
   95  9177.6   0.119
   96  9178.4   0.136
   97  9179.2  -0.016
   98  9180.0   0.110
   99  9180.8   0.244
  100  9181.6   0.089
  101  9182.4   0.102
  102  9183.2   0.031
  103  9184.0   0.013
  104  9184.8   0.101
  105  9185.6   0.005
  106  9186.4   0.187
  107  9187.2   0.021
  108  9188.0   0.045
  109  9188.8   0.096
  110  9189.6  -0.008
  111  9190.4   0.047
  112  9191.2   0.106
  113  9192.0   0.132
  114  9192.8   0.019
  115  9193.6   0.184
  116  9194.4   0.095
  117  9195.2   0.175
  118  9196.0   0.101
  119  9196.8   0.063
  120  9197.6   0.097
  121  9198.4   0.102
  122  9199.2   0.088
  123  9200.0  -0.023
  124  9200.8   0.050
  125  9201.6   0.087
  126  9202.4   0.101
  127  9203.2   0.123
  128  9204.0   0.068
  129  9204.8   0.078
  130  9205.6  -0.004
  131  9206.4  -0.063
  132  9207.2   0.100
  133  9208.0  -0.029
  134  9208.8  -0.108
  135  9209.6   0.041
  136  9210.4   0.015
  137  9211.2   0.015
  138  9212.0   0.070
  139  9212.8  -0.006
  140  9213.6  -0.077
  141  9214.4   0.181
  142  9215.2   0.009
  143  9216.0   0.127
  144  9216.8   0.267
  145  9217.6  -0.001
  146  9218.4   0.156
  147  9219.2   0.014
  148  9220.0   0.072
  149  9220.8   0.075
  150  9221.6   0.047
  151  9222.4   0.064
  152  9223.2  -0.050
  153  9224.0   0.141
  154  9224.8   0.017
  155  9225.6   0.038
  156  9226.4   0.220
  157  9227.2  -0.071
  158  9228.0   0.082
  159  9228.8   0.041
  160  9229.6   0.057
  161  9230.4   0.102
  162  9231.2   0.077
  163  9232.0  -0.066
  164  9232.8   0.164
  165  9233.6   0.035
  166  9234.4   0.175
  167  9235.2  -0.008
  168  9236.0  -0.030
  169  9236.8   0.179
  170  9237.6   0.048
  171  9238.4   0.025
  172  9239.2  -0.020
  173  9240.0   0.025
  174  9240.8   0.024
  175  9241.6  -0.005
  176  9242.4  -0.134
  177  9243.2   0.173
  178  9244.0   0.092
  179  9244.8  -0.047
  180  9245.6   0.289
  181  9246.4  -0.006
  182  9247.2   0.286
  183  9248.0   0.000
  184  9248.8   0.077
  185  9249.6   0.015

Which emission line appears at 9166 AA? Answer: H-beta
